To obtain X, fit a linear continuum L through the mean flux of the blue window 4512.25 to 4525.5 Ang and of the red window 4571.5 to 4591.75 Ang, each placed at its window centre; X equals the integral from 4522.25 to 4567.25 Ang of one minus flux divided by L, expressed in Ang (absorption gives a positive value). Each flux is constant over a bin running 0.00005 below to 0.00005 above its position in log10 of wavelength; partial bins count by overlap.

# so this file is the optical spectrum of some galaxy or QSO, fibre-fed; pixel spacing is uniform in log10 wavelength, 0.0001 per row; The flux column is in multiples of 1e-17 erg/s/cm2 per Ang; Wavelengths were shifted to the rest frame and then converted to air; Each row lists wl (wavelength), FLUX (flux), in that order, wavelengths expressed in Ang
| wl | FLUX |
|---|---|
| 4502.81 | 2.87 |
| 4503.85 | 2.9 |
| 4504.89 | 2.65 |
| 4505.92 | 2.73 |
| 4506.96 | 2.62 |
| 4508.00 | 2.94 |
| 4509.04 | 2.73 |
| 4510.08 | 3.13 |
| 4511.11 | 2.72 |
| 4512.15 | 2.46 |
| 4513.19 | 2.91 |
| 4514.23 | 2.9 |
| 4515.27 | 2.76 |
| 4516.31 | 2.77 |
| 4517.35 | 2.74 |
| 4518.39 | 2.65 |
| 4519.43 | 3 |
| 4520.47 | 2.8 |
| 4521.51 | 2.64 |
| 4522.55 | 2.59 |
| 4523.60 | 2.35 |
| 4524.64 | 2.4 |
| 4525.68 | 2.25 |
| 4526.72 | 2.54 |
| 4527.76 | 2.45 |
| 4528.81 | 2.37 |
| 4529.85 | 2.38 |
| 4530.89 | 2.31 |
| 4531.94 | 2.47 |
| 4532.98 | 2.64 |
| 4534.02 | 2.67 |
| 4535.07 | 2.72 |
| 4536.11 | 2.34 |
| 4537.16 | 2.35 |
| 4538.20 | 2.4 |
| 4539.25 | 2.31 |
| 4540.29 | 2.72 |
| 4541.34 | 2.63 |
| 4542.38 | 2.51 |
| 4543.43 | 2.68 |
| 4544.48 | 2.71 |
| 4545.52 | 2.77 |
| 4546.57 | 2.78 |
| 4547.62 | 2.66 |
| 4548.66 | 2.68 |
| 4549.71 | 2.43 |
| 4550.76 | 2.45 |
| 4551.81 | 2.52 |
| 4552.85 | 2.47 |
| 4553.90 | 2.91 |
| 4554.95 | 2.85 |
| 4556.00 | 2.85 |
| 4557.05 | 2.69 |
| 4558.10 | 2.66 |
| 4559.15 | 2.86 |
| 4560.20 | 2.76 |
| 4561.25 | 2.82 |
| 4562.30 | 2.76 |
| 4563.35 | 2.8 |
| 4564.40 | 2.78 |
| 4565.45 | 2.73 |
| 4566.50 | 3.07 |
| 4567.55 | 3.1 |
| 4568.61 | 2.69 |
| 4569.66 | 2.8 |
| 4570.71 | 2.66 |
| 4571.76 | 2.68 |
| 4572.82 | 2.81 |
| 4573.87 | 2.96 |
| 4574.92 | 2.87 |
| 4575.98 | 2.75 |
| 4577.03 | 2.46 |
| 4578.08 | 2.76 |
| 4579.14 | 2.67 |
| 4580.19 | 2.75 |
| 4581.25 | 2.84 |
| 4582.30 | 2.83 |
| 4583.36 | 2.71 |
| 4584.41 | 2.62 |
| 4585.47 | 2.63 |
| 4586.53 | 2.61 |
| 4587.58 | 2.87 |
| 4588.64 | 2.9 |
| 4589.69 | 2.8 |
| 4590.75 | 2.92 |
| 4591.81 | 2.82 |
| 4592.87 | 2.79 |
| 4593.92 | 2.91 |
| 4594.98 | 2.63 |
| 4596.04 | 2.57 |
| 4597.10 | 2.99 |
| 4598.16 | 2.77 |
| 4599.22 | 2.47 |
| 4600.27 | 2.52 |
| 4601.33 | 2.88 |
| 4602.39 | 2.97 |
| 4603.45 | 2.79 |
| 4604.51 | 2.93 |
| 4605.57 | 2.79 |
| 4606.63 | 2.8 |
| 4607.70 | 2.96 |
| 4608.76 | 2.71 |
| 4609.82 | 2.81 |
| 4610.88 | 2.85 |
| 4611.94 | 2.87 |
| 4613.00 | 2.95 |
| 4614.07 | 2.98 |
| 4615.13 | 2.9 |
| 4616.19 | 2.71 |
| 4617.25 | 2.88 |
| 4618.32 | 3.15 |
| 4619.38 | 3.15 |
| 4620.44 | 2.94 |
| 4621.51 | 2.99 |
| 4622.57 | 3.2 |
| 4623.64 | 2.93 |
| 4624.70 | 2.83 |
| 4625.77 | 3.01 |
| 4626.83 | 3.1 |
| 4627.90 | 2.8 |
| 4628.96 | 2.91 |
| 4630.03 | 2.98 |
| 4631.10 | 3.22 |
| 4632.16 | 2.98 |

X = 1.8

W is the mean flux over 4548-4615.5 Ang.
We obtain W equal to 2.77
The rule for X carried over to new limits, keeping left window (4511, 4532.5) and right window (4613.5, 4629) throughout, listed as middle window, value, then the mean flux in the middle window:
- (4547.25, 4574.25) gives -0.1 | 2.75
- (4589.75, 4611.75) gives 0.7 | 2.79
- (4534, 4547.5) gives 0.4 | 2.58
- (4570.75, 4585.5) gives 0.3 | 2.74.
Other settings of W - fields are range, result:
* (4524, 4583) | 2.66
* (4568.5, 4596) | 2.76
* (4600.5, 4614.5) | 2.86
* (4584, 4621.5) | 2.83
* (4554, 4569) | 2.82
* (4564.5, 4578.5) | 2.8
